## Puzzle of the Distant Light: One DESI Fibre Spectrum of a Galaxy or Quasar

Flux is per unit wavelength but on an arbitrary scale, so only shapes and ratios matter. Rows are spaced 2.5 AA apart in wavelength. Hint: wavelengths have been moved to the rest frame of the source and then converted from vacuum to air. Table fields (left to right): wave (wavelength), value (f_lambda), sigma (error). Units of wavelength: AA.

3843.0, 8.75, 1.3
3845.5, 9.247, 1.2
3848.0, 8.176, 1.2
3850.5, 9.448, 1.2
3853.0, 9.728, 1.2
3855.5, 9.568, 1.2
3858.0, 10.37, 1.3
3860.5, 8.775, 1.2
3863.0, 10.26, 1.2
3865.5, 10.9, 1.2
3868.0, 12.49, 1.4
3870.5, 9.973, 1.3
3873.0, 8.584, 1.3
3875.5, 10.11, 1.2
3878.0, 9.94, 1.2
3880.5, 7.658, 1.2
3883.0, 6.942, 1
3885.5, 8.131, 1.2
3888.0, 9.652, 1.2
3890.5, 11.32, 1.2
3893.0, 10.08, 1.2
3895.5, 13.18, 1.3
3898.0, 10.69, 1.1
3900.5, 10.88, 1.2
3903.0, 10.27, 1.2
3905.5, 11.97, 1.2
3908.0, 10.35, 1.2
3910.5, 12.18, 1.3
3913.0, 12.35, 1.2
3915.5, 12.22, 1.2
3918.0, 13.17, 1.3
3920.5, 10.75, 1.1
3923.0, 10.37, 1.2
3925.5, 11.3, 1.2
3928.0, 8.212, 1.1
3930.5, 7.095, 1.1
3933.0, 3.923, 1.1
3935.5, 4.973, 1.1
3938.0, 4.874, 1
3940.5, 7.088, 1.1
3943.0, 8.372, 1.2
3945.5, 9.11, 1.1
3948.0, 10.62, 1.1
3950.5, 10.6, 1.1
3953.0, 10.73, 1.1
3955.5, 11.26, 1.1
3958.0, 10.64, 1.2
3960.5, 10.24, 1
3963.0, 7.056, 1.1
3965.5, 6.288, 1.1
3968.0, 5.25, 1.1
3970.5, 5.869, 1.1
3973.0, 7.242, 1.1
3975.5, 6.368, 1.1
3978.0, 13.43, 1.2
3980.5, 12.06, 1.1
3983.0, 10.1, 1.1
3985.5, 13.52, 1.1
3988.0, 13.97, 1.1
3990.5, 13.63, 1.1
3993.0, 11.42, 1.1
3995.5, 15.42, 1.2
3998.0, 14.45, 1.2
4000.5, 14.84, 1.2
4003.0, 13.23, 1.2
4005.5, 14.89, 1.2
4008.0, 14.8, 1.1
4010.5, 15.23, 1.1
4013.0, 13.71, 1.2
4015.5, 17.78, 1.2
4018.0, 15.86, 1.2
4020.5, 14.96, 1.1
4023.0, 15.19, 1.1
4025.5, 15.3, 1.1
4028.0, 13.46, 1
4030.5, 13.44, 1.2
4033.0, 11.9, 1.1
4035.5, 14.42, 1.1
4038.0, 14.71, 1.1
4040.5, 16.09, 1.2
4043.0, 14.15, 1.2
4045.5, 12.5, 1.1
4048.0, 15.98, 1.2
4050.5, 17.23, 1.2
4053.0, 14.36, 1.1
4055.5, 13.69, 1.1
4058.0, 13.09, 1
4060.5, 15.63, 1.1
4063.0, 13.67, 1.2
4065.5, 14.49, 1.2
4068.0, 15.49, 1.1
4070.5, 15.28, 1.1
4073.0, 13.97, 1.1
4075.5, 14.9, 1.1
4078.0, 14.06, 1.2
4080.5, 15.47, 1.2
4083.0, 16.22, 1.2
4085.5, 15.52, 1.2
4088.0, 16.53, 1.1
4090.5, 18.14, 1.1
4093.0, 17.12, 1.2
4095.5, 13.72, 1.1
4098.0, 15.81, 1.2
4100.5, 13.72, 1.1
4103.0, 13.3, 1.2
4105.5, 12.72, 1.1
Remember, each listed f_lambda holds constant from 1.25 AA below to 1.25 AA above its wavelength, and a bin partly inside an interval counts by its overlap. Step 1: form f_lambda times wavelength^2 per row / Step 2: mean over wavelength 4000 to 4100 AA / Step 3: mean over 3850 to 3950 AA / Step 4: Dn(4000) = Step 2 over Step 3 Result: 1.66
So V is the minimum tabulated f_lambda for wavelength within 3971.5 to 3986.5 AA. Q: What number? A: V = 6.368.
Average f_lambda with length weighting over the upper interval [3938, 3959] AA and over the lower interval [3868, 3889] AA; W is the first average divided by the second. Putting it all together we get 1.05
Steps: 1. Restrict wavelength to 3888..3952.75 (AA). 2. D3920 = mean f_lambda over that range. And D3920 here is 9.85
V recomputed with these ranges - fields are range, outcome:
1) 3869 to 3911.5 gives 6.942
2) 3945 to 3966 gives 6.288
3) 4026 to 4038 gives 11.9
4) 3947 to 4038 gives 5.25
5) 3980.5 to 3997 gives 10.1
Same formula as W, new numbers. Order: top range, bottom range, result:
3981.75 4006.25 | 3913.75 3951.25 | 1.52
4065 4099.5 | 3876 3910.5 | 1.52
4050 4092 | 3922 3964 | 1.76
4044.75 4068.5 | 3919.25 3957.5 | 1.69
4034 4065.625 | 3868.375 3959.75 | 1.50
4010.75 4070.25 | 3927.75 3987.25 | 1.71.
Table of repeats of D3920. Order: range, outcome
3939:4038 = 11.9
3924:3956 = 8.27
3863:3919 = 10.6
